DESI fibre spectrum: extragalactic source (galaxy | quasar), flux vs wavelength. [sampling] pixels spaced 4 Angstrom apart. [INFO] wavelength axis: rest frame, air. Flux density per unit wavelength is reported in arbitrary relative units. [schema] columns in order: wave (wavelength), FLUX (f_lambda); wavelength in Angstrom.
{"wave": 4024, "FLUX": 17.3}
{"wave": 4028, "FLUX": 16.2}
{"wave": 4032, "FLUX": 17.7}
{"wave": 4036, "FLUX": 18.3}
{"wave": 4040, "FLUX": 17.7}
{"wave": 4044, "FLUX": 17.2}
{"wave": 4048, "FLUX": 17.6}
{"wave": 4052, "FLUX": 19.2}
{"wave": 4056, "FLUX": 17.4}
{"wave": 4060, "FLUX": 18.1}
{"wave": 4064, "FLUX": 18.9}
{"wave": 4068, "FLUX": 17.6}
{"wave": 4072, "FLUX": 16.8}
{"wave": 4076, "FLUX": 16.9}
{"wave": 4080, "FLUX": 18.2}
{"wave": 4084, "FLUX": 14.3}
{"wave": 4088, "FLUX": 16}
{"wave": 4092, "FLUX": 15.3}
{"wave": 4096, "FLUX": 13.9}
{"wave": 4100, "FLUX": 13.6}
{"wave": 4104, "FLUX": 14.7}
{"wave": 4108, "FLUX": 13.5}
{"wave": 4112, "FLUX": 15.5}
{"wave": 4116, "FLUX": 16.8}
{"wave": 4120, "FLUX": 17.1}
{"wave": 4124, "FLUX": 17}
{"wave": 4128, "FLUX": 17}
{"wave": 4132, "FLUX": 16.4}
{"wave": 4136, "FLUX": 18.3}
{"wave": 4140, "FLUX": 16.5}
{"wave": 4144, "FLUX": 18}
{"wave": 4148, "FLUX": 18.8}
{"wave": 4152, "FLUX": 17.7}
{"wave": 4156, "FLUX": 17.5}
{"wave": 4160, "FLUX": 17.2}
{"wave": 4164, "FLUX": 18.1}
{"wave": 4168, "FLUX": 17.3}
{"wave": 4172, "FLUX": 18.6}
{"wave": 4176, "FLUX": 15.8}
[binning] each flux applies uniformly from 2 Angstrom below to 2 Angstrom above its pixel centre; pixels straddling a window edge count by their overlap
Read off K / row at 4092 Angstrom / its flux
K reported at 15.3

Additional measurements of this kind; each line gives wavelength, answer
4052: 19.2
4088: 16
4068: 17.6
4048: 17.6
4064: 18.9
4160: 17.2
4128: 17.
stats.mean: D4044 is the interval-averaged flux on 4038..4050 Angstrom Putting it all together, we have 17.5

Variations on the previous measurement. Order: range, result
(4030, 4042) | 17.9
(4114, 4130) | 17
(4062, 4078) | 17.6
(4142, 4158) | 18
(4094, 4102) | 13.8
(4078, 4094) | 15.9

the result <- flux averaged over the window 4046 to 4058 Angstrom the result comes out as 18.1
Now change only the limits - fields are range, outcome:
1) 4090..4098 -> 14.6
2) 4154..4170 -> 17.5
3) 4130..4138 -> 17.4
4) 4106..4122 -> 15.7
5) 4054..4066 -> 18.1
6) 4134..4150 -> 17.9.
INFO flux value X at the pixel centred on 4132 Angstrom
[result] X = 16.4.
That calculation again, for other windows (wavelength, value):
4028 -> 16.2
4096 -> 13.9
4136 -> 18.3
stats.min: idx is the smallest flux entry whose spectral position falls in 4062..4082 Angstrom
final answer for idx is 16.8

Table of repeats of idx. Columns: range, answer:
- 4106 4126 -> 13.5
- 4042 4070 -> 17.2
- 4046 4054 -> 17.6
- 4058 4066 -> 18.1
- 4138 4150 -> 16.5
